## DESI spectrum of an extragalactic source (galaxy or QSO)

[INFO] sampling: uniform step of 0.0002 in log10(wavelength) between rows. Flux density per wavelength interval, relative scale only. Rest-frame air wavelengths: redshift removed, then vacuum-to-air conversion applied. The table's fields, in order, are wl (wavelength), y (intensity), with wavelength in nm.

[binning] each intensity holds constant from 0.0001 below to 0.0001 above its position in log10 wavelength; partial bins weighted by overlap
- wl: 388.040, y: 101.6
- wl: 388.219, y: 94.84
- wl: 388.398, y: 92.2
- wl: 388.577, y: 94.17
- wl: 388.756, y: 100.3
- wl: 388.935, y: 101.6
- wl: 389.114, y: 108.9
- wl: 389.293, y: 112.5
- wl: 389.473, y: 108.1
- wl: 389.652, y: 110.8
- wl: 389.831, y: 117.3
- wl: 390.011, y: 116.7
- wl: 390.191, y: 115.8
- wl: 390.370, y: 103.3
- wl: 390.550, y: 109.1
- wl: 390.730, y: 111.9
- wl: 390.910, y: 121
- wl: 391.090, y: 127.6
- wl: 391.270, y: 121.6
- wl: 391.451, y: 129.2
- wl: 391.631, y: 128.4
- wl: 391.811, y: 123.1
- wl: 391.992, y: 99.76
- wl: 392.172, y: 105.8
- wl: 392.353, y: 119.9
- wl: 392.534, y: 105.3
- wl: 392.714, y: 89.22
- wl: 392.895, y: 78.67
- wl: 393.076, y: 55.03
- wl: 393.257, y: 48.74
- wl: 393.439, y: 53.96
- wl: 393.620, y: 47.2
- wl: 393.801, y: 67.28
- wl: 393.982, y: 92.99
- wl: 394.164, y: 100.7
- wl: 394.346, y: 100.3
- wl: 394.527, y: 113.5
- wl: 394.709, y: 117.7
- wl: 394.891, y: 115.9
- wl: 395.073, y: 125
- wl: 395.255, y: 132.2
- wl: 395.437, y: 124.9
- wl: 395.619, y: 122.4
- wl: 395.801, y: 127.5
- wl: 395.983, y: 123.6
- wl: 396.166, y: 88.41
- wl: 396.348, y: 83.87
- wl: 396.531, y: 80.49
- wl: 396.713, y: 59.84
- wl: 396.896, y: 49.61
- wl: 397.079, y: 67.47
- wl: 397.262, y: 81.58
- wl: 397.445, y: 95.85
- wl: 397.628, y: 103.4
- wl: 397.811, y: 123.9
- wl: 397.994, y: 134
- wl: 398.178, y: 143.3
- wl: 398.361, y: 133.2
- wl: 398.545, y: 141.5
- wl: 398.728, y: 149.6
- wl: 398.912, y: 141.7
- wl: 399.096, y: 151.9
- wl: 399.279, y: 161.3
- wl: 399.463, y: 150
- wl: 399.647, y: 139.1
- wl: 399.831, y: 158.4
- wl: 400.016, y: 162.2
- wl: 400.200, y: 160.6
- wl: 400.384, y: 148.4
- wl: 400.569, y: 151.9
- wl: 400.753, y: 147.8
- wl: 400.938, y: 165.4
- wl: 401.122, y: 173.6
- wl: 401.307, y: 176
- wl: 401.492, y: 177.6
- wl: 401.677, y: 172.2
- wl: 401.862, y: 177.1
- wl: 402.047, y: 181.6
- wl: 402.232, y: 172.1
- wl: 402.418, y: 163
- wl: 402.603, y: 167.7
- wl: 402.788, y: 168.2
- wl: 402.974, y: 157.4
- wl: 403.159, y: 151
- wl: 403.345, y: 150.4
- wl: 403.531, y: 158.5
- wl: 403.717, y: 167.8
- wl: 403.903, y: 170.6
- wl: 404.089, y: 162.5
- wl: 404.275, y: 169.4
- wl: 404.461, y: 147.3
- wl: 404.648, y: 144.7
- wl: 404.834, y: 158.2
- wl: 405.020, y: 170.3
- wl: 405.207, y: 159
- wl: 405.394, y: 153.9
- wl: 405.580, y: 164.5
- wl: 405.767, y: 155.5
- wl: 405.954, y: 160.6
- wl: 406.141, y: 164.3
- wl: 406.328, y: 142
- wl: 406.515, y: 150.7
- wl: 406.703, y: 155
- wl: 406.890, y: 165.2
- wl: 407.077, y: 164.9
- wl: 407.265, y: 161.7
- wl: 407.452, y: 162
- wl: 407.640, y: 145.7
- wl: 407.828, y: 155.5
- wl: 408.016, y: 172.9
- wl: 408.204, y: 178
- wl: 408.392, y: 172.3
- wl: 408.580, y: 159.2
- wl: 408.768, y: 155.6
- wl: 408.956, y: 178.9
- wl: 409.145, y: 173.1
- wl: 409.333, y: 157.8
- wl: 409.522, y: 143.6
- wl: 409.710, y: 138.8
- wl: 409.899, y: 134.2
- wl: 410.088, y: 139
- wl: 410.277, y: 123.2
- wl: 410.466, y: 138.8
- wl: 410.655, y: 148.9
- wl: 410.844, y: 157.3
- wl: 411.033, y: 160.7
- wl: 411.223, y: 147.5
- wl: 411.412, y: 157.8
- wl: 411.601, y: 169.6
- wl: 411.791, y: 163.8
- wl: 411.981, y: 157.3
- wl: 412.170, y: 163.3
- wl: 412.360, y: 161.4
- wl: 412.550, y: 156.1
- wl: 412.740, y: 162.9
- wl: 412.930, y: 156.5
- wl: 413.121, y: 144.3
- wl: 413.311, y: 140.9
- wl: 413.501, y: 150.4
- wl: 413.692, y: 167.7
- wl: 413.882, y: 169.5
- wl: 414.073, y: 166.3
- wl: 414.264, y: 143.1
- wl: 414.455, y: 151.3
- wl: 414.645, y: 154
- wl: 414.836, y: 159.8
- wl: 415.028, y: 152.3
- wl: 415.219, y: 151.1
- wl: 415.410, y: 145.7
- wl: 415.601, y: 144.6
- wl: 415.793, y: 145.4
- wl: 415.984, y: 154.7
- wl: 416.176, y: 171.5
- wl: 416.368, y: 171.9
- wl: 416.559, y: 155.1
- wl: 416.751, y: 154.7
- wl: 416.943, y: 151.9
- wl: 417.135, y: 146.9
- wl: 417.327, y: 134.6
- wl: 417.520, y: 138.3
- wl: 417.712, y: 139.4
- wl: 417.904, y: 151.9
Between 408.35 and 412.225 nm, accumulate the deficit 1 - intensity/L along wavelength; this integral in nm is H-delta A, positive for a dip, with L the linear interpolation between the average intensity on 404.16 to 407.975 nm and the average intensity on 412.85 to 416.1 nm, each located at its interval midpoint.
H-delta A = 0.03 nm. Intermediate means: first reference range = 158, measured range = 154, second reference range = 153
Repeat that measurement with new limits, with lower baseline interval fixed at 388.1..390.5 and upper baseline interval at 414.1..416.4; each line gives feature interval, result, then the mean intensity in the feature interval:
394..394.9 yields 0.06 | 108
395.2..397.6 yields 0.48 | 94.9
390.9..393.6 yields 0.30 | 98.4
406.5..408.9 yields -0.38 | 162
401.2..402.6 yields -0.49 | 174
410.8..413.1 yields -0.18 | 159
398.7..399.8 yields -0.22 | 149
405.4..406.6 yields -0.17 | 156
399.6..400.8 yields -0.26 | 153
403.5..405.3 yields -0.37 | 161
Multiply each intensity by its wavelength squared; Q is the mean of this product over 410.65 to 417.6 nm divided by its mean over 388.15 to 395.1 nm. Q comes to 1.70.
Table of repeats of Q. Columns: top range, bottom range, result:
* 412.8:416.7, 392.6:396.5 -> 1.79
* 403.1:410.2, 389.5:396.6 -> 1.63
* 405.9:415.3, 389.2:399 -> 1.60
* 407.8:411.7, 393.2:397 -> 1.77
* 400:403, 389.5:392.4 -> 1.51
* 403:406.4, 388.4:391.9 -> 1.50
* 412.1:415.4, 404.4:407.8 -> 1.03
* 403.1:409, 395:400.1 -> 1.39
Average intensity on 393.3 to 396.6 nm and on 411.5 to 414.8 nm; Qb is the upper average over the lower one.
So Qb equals 1.6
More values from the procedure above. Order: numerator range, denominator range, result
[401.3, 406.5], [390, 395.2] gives 1.60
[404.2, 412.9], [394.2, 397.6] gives 1.56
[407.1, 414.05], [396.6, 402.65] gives 1.10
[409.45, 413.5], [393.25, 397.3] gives 1.61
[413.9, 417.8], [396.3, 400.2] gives 1.26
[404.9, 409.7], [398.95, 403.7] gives 0.99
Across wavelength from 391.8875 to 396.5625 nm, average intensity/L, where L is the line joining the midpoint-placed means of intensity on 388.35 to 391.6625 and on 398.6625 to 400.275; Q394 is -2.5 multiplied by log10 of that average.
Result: 0.32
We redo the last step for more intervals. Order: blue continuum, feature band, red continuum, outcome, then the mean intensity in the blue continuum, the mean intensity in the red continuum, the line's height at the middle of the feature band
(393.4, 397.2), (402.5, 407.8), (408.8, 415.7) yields -0.23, 95.5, 154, 129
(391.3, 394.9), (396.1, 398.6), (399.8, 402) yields 0.33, 94.6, 165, 133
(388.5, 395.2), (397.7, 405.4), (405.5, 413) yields -0.18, 103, 157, 133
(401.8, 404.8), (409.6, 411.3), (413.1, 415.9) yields 0.10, 163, 153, 156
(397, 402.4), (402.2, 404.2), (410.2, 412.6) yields -0.09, 147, 155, 149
